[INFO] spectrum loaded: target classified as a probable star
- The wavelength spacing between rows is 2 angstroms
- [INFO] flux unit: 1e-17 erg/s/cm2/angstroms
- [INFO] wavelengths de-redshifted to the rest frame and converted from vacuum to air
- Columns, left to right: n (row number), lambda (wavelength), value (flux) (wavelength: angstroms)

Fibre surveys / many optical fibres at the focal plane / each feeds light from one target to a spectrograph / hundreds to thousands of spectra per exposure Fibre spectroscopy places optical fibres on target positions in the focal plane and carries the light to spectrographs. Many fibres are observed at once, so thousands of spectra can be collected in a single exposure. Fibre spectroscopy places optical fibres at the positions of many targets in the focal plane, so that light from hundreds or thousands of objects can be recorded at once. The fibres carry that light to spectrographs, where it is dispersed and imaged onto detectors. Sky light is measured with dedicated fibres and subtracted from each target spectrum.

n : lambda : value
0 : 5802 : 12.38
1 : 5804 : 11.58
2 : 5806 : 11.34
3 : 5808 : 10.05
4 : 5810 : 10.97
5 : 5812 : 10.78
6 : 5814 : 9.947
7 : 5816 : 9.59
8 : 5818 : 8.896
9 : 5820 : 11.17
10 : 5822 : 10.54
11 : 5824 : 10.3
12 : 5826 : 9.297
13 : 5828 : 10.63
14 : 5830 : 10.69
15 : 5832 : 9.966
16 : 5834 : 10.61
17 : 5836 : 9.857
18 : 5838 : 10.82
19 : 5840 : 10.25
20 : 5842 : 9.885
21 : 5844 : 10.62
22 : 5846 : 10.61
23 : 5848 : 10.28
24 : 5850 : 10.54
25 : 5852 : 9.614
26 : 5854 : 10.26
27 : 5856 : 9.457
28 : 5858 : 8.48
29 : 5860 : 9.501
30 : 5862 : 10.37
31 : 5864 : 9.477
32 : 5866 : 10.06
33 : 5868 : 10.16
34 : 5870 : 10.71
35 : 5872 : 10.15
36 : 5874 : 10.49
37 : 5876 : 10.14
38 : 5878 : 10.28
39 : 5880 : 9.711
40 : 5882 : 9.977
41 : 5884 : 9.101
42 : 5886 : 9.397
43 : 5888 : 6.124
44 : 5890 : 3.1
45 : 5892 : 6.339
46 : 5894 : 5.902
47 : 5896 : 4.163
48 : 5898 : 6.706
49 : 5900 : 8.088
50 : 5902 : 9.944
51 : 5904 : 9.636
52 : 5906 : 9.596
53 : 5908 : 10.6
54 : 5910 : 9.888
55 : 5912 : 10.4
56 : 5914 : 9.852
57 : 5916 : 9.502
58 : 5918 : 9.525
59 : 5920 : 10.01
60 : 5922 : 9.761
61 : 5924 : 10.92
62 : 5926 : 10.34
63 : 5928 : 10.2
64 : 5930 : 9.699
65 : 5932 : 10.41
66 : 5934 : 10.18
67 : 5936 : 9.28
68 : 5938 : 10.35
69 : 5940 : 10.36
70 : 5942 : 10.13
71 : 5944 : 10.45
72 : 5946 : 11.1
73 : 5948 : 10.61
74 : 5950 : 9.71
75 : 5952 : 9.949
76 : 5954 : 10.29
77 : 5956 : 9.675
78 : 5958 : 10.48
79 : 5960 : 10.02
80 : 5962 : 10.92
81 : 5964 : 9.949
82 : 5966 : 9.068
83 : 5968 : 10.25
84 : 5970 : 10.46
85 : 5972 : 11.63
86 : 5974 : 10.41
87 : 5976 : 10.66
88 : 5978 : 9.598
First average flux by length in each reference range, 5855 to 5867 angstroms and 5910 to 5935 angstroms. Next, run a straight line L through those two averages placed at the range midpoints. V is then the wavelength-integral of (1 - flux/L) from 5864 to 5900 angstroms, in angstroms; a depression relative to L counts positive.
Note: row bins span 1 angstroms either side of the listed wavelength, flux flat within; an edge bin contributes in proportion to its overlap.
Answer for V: 4.84 angstroms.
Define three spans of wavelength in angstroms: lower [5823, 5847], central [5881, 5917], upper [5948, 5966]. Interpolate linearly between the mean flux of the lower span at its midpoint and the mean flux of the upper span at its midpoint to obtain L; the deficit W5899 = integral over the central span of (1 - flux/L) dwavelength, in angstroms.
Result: 6.9 angstroms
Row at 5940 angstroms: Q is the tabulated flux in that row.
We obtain 10.36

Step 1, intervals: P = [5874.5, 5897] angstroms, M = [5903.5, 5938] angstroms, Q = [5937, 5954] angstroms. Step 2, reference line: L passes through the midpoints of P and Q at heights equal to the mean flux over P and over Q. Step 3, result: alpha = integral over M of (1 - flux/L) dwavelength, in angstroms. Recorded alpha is -2.9 angstroms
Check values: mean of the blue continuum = 7.72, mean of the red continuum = 10.3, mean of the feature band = 10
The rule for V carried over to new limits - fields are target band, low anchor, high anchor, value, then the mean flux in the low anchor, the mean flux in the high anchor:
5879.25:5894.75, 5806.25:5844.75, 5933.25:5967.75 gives 4.2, 10.3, 10.2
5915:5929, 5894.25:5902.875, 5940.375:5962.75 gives -2.5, 7.07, 10.3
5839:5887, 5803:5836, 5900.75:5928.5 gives 1.1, 10.4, 9.99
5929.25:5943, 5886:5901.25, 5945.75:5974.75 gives -2.1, 6.08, 10.3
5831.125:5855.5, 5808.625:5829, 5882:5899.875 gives -3.5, 10.2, 6.64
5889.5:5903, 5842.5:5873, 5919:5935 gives 4.9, 10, 10.2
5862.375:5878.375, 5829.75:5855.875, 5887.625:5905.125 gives -3.4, 10.3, 6.71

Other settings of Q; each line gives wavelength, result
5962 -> 10.92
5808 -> 10.05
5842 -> 9.885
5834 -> 10.61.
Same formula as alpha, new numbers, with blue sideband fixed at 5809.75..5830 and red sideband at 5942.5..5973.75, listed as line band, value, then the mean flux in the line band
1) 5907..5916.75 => 0.20 angstroms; 10.1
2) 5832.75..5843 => -0.06 angstroms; 10.3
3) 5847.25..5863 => 0.66 angstroms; 9.81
